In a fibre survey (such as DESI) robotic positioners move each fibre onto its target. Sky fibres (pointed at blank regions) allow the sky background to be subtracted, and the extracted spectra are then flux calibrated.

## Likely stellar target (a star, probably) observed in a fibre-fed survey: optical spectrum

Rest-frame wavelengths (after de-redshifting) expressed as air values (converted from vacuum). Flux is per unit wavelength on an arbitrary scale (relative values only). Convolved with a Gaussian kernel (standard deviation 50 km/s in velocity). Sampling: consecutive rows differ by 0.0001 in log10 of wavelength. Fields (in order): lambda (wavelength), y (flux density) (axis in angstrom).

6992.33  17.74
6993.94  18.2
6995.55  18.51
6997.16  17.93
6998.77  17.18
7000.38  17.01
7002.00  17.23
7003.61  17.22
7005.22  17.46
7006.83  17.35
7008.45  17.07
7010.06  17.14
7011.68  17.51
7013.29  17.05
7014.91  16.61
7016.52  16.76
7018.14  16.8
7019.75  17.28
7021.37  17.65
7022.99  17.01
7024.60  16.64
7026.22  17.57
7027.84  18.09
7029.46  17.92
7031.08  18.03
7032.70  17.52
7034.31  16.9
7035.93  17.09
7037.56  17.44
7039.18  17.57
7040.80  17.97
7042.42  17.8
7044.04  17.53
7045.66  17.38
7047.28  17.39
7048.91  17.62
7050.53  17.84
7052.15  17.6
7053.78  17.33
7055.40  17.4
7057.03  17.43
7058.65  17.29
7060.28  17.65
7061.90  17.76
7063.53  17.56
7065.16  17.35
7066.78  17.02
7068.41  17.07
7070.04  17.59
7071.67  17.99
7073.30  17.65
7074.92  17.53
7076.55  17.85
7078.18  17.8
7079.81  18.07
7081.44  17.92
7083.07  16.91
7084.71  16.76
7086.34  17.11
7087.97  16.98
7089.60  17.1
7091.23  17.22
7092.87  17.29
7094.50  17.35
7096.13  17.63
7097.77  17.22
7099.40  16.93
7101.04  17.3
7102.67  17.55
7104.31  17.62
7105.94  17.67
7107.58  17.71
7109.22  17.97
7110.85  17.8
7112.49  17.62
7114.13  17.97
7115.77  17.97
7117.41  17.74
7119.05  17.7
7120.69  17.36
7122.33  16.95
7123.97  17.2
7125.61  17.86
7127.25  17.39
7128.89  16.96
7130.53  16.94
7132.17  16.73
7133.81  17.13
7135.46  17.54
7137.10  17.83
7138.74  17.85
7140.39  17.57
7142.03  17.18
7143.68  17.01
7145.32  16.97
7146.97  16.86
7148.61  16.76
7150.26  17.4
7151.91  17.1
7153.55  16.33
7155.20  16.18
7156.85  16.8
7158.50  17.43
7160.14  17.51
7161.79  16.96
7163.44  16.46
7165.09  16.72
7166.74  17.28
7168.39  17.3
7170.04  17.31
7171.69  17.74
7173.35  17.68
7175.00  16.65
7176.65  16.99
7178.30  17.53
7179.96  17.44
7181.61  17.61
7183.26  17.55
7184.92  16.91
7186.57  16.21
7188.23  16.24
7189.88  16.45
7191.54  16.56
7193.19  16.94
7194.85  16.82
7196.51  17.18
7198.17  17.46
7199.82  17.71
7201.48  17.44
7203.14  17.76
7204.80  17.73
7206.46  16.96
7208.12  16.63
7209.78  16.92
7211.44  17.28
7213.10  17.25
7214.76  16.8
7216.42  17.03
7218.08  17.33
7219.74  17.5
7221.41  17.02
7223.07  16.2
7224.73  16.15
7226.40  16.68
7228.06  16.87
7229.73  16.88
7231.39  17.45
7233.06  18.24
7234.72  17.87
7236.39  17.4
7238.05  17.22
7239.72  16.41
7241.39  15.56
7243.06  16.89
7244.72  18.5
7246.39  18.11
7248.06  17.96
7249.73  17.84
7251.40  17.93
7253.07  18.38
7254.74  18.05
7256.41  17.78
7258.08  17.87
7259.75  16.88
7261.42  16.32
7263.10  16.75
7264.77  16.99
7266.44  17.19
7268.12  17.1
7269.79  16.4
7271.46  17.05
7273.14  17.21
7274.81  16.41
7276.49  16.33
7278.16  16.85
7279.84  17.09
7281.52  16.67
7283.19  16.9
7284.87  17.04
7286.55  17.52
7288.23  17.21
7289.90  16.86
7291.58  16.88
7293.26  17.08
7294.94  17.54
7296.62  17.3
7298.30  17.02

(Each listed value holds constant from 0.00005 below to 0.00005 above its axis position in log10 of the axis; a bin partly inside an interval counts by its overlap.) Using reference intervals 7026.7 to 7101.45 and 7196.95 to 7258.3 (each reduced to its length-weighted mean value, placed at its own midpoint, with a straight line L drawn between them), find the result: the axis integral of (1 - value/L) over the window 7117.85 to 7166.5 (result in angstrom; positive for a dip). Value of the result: 0.7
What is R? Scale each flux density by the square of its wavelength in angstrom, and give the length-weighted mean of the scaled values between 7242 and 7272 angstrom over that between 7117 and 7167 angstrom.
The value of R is 1.05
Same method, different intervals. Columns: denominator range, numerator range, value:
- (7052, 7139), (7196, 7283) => 1.02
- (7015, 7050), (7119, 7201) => 1.02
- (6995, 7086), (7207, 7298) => 1.04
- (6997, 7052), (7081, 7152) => 1.03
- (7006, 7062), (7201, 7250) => 1.04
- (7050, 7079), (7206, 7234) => 1.01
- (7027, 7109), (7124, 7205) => 1.01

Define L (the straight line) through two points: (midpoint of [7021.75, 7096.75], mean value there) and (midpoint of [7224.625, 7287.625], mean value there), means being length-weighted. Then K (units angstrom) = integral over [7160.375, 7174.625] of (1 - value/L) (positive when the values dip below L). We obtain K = 0.1 angstrom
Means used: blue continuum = 17.5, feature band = 17.2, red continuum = 17.2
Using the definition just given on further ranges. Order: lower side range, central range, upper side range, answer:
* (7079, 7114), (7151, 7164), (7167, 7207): 0.3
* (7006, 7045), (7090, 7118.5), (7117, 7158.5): -0.6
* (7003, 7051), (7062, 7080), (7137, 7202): -0.3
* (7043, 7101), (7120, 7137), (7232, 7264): 0.2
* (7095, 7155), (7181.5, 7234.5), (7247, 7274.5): 0.9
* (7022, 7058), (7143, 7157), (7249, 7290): 0.4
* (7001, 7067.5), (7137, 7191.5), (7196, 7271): 0.7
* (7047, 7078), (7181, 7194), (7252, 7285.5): 0.3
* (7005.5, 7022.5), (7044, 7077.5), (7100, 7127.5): -0.3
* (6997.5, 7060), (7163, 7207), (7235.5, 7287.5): 0.3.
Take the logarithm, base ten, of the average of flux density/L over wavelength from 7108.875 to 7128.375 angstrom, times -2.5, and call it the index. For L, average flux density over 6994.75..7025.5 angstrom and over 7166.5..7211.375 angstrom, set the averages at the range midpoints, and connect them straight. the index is -0.027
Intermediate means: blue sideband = 17.2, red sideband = 17.1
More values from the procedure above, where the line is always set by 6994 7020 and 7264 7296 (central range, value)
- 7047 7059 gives -0.02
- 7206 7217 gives 0.00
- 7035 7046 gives -0.02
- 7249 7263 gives -0.04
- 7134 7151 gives -0.01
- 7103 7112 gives -0.04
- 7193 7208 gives -0.02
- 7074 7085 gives -0.02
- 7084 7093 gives 0.01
